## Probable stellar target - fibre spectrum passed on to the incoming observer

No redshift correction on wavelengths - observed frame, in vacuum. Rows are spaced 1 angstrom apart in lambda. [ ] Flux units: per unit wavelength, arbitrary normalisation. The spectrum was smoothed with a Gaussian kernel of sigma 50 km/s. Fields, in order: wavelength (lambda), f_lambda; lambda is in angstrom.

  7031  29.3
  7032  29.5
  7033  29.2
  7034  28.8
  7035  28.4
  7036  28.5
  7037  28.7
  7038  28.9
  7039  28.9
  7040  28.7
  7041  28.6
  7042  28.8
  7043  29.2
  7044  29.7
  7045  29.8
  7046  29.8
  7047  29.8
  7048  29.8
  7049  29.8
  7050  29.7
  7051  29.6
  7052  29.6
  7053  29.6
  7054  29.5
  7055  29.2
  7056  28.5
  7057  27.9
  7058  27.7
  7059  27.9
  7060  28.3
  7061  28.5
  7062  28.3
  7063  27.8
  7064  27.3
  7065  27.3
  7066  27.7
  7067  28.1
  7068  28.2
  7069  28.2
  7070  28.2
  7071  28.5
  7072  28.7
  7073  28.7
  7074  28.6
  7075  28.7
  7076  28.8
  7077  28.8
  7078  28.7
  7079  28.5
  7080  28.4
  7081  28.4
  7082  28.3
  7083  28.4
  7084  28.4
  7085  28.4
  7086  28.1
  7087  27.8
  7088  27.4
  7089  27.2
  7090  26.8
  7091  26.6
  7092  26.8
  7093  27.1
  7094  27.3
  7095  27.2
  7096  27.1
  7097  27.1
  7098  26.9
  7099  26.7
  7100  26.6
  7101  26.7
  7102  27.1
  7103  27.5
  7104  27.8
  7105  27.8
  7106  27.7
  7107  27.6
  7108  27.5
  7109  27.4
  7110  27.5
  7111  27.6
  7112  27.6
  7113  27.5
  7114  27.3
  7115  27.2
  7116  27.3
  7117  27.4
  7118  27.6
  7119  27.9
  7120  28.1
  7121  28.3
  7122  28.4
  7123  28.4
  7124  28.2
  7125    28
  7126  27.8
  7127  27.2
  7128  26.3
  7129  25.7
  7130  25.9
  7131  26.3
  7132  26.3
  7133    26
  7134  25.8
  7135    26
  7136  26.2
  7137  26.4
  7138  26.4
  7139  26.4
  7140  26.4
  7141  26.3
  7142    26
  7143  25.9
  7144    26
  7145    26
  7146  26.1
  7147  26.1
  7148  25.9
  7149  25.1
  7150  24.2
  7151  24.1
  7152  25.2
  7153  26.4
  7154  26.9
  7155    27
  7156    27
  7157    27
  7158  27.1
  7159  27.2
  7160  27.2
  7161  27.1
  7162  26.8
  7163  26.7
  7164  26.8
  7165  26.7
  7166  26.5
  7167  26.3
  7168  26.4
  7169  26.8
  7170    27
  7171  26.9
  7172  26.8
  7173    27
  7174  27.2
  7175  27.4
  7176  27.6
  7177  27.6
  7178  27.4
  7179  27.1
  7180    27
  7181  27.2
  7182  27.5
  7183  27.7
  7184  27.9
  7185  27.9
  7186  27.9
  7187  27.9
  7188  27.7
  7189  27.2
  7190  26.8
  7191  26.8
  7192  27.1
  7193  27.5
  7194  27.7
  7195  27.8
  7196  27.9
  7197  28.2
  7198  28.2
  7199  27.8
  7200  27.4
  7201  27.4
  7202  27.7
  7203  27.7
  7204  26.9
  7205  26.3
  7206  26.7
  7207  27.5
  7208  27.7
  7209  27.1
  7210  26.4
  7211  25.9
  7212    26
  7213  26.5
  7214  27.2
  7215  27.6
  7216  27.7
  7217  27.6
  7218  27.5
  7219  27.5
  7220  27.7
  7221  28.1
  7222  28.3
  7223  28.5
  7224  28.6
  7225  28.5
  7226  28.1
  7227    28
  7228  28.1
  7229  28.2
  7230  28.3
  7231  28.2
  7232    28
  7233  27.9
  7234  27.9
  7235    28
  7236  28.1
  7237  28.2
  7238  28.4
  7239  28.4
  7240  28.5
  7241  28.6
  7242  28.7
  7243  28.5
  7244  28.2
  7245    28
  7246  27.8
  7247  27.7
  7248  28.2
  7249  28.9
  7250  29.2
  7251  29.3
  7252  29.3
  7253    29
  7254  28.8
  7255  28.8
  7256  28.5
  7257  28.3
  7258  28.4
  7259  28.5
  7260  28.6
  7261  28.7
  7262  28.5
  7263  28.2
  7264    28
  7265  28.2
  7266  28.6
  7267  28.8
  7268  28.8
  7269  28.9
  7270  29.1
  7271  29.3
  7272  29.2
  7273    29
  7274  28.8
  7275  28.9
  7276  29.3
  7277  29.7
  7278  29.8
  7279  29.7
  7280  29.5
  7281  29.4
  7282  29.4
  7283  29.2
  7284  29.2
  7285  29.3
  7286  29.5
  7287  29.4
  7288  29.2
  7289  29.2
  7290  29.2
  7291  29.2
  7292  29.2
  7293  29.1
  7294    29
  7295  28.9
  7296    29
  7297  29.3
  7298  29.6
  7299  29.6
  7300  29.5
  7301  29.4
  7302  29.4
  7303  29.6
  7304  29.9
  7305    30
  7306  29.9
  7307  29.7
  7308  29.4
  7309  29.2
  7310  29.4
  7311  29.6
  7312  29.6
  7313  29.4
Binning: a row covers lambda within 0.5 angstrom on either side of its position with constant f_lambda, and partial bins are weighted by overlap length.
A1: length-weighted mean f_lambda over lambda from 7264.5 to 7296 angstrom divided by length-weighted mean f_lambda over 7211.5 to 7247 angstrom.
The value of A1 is 1.04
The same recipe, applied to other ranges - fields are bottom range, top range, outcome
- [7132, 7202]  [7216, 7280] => 1.06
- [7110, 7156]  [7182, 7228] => 1.03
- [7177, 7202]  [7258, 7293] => 1.05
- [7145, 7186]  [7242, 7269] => 1.07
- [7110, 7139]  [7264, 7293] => 1.08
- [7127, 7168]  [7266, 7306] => 1.12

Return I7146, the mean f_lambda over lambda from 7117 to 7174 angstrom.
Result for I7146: 26.6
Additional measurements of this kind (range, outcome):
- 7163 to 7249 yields 27.6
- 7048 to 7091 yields 28.4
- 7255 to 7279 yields 28.8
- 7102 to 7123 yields 27.7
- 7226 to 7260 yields 28.4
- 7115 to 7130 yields 27.5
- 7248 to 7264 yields 28.7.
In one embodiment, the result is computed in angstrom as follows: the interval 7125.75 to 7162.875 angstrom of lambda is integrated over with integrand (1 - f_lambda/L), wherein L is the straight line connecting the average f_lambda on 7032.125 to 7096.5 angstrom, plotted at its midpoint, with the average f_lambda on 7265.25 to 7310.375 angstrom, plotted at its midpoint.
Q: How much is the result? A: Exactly 3.2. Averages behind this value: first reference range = 28.4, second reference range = 29.3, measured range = 26.3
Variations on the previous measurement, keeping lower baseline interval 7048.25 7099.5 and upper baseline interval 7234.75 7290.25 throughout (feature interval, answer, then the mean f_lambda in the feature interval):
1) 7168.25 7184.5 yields 0.7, 27.2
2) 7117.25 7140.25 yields 1.1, 27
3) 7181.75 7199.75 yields 0.6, 27.6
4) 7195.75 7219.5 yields 1.1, 27.3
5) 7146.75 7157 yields 0.9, 25.8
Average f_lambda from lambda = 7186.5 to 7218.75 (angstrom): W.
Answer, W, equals 27.3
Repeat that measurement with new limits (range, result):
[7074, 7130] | 27.6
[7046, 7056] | 29.6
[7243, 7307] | 29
